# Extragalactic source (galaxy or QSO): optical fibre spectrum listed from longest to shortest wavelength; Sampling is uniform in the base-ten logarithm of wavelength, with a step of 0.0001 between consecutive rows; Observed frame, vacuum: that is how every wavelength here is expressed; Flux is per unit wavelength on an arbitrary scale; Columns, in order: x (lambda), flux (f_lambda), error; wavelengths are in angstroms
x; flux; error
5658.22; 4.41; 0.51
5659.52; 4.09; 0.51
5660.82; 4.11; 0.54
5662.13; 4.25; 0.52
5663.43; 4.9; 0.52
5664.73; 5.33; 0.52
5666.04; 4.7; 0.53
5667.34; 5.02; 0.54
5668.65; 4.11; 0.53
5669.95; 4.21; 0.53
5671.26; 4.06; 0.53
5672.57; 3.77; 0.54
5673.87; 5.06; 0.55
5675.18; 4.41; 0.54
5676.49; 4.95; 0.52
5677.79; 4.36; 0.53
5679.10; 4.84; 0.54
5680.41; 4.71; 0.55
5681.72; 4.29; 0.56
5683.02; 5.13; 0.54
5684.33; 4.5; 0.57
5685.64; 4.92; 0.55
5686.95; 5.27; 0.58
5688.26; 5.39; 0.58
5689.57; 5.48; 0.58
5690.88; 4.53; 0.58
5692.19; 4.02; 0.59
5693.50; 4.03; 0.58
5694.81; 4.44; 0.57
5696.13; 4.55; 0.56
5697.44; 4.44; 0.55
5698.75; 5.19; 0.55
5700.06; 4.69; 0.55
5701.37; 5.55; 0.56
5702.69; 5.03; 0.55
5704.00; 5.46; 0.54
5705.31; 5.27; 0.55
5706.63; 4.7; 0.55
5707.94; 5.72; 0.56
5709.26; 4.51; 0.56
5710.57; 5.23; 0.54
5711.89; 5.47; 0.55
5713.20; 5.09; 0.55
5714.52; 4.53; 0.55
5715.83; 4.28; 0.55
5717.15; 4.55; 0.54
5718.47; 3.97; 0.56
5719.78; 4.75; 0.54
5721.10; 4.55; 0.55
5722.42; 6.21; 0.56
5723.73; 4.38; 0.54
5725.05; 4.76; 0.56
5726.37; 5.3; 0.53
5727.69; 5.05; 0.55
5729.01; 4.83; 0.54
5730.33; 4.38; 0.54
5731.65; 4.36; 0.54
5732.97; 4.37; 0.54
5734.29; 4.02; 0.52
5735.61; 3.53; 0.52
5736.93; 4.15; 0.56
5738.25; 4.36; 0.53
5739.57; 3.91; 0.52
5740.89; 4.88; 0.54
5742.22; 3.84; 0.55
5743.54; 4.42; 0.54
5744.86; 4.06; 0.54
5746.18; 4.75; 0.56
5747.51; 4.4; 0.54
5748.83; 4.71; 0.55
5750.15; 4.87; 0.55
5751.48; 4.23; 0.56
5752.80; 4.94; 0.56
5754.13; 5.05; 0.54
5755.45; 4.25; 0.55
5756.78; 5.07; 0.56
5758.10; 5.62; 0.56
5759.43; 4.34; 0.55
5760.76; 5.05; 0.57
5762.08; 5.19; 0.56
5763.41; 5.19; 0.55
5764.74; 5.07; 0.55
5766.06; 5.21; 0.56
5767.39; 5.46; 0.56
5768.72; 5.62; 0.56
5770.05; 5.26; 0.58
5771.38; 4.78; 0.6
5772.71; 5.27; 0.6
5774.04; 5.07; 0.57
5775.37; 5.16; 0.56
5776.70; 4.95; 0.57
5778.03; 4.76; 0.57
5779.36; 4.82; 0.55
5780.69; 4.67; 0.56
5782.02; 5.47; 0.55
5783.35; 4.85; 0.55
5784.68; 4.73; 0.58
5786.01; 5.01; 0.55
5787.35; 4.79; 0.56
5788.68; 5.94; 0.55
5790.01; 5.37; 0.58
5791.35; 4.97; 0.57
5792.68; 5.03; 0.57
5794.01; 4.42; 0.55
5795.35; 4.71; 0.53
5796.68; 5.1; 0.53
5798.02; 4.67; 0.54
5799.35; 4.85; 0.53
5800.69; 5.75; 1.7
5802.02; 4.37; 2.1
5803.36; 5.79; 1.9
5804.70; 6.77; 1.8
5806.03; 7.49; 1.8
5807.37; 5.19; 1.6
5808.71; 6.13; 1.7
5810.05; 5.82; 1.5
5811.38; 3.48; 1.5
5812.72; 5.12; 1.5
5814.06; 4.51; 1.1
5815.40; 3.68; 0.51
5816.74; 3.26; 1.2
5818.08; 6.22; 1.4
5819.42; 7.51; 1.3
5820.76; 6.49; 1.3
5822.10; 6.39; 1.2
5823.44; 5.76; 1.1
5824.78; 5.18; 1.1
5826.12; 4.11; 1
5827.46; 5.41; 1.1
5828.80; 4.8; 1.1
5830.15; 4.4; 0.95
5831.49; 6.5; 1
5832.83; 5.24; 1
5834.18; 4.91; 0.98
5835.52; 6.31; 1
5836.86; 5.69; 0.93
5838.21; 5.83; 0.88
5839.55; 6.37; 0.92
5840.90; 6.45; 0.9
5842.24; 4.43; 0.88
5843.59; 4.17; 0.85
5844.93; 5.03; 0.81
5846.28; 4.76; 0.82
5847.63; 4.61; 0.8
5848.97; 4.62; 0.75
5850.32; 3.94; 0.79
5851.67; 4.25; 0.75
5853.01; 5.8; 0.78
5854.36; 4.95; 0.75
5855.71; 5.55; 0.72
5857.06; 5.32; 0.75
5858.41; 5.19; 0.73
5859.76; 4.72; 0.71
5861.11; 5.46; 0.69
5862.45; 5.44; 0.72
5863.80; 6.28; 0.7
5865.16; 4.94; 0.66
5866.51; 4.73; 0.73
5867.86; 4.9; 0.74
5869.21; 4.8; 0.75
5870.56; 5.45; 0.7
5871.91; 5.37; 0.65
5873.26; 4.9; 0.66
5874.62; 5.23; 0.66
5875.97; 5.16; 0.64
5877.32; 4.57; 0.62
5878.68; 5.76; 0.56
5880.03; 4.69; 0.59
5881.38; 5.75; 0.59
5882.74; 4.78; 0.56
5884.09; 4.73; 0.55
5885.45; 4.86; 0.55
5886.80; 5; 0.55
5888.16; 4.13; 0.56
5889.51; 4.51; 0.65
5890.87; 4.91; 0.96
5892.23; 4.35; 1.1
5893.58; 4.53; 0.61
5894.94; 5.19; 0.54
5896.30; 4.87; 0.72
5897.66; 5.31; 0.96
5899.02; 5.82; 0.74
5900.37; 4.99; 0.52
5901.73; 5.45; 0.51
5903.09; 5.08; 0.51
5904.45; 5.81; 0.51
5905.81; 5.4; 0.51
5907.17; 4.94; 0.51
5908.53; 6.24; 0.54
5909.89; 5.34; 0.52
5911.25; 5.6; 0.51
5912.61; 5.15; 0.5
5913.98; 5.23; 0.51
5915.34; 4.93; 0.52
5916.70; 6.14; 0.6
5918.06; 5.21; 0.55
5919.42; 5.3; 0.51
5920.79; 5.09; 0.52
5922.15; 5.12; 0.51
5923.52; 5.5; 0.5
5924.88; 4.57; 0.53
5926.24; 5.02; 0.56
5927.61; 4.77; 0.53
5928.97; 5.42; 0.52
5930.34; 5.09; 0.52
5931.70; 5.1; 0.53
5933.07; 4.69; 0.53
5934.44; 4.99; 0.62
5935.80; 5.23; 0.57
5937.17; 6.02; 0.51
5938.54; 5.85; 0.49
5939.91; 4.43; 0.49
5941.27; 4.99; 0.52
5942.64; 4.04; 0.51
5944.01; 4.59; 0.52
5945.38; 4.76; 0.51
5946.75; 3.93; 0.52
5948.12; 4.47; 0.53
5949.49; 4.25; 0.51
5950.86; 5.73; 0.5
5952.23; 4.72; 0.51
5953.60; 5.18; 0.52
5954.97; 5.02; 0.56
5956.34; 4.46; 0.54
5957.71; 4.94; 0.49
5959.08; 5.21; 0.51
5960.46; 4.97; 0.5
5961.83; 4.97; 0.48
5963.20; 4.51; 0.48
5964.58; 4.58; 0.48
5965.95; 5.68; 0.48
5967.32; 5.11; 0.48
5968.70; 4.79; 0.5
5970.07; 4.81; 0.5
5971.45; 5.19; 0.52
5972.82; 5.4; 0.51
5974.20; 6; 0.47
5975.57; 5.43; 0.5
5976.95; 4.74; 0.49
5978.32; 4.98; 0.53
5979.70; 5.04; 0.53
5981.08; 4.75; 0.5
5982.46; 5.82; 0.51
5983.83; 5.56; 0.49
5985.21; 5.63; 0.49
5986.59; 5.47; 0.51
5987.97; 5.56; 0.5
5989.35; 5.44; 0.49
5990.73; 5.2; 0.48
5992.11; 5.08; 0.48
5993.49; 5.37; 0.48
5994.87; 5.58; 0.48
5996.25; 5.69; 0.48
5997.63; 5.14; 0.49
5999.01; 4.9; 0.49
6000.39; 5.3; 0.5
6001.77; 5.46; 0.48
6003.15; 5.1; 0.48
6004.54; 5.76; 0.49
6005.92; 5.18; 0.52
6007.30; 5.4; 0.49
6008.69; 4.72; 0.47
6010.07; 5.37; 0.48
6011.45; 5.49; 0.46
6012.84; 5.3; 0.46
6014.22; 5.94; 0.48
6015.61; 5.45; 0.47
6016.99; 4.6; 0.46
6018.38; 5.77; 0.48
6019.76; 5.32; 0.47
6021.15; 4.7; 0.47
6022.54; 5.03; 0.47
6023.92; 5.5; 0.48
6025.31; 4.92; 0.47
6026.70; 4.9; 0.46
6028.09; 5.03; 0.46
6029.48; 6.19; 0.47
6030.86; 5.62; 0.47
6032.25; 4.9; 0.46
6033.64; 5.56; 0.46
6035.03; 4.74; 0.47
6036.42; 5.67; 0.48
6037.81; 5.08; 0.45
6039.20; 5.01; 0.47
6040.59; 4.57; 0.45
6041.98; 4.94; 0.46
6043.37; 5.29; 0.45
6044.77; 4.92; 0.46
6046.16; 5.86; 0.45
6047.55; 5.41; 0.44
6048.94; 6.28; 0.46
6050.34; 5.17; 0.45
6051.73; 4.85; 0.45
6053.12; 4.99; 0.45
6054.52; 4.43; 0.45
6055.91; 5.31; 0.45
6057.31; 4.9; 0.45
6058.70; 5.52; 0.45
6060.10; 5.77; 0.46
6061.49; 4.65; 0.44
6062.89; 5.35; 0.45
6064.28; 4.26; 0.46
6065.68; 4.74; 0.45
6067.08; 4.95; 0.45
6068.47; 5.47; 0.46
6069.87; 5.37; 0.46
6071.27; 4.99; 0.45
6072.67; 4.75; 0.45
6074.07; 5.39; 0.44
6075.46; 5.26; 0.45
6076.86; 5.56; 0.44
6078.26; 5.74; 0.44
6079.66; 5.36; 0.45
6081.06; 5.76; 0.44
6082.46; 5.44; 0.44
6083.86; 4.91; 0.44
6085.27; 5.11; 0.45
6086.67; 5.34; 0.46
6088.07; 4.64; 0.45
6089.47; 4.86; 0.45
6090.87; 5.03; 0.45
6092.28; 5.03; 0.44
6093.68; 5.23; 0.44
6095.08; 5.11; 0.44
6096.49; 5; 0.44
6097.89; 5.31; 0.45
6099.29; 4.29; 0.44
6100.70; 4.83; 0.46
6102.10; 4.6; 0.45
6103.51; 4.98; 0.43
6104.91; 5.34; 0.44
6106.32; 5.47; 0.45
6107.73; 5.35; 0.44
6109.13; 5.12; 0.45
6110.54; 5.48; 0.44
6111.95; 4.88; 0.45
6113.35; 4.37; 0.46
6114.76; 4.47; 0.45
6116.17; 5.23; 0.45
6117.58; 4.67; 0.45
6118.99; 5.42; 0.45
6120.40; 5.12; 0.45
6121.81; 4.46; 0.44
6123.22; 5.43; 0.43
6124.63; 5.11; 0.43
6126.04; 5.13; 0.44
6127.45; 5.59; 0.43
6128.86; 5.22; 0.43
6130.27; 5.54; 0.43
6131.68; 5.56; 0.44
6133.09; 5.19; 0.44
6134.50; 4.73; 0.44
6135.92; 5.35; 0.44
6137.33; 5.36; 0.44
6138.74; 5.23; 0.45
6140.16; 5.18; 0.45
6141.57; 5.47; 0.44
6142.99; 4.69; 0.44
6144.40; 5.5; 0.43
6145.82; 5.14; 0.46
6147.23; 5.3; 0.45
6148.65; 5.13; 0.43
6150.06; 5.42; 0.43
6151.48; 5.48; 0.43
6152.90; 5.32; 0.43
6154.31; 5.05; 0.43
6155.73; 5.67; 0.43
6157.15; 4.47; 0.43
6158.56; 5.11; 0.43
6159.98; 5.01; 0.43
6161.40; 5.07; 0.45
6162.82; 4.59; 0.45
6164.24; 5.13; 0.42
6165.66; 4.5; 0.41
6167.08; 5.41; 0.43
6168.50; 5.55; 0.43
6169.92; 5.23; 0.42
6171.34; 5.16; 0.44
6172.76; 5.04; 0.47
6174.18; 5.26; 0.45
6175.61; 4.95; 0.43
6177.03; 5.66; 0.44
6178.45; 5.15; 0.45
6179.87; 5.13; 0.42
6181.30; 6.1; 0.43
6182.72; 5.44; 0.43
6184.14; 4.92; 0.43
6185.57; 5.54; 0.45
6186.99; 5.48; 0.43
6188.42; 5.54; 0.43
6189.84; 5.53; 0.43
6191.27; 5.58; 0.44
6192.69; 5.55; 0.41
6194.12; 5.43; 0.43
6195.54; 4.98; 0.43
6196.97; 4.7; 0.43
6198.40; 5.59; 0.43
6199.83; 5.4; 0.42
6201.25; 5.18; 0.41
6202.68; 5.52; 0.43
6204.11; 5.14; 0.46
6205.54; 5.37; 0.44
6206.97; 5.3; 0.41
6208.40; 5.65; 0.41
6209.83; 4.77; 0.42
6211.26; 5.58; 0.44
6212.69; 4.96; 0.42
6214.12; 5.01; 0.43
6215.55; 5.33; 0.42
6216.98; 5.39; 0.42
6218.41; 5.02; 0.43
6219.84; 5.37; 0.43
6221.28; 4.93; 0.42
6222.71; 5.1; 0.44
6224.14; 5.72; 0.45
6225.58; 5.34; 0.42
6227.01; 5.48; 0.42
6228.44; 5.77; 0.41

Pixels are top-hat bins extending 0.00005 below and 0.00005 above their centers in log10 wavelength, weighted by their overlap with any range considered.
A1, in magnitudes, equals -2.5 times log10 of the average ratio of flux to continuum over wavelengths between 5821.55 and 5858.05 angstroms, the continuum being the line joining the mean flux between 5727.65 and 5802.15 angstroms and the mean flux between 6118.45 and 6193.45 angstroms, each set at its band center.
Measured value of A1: -0.068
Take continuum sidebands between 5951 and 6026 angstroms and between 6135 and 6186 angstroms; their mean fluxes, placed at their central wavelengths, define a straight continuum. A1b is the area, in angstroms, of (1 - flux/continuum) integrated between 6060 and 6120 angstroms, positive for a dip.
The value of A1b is 1.5 angstroms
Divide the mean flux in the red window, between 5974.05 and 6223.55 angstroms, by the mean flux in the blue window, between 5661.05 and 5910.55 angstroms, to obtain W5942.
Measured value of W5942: 1.05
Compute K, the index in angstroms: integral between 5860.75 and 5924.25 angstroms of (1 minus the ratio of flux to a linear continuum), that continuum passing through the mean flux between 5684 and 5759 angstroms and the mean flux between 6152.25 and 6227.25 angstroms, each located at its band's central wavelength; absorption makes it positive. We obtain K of -3.3 angstroms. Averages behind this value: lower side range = 4.72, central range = 5.17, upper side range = 5.25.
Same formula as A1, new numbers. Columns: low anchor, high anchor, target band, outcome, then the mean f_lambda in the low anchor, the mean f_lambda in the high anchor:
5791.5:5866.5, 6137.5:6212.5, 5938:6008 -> 0.03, 5.25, 5.25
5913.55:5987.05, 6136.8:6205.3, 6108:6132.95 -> 0.02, 5.06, 5.25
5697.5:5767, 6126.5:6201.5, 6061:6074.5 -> 0.03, 4.76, 5.26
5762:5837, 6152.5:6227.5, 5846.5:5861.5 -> 0.07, 5.24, 5.25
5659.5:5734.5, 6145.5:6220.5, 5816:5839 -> -0.14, 4.74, 5.25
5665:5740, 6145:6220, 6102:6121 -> 0.03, 4.7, 5.25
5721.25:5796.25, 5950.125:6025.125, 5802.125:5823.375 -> -0.13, 4.82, 5.22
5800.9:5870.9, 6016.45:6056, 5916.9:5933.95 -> 0.03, 5.28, 5.19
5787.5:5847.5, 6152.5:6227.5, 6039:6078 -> 0.03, 5.32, 5.25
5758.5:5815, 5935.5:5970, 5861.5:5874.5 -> -0.04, 5.14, 4.89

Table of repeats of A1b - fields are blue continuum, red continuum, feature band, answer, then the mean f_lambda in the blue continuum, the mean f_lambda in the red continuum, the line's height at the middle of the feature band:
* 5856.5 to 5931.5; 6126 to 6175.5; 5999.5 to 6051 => -1.11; 5.15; 5.19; 5.17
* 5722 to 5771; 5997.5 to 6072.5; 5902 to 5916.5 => -1.18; 4.73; 5.2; 4.99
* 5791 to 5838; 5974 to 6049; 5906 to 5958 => 2.41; 5.32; 5.29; 5.3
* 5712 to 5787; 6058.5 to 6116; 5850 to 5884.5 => -1.68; 4.76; 5.1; 4.88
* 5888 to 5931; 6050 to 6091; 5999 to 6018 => -0.59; 5.17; 5.13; 5.15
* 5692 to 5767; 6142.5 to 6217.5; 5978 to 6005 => -1.69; 4.72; 5.25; 5.03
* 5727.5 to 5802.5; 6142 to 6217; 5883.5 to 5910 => -0.65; 4.81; 5.25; 4.95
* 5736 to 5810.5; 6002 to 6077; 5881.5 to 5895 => 0.98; 5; 5.21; 5.09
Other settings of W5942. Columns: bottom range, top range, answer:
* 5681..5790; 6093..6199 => 1.07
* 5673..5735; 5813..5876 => 1.09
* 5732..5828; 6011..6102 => 1.04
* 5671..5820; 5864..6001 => 1.05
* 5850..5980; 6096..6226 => 1.03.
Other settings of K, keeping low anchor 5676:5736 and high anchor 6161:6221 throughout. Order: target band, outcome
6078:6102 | 0.33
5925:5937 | -0.13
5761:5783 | -1.23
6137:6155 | -0.10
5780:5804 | -0.80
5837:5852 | -0.23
